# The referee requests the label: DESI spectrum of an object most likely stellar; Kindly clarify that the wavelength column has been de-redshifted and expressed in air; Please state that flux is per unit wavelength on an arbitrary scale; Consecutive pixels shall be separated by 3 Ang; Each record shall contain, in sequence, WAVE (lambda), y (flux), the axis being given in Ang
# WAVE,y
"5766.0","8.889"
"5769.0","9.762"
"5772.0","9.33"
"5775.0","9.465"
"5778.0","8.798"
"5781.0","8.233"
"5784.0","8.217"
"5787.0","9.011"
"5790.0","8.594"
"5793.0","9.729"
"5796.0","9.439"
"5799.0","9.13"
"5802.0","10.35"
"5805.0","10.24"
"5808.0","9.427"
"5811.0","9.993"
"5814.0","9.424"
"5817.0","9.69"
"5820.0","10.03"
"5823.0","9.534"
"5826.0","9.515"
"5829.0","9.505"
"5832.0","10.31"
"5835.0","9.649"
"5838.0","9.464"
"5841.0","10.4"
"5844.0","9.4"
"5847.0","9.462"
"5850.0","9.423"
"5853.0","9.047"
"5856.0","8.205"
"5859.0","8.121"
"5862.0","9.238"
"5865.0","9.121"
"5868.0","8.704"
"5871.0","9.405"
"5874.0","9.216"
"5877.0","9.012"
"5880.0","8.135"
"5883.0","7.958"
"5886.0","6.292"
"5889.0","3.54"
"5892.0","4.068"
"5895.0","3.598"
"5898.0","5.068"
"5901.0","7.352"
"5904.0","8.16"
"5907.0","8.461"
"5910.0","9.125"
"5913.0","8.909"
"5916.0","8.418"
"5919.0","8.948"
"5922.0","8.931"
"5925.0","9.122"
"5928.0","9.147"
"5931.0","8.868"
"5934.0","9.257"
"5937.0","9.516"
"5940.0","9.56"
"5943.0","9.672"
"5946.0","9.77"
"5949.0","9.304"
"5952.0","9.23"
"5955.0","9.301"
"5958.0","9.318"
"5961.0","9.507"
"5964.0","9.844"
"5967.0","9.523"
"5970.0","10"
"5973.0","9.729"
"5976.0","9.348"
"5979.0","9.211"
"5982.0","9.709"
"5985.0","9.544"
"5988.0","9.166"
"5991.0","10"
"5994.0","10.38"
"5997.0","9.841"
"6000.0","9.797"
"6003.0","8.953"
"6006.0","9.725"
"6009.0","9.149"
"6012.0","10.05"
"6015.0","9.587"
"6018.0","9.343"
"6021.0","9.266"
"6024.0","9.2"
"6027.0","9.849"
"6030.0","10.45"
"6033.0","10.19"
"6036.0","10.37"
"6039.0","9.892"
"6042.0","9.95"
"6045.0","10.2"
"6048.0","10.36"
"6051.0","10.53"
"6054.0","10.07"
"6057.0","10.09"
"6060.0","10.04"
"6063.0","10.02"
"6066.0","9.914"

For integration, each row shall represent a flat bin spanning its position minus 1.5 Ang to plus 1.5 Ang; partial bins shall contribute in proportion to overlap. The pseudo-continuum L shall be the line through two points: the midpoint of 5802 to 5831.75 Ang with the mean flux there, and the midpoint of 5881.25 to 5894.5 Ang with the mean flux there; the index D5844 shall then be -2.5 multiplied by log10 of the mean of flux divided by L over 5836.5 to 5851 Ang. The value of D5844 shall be -0.19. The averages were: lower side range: 9.76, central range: 9.64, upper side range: 5.37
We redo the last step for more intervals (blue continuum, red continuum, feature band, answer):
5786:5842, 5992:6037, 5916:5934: 0.084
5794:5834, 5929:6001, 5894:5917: 0.279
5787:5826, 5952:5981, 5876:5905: 0.463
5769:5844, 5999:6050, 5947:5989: 0.025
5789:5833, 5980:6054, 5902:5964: 0.072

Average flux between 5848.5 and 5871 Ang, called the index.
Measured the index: 8.87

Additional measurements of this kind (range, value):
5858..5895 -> 7.56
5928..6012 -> 9.53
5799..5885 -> 9.33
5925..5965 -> 9.39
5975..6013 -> 9.6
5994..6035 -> 9.68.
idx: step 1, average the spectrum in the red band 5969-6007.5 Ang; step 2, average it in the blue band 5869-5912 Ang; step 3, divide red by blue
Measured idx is 1.4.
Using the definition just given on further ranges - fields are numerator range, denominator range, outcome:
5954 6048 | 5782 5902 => 1.12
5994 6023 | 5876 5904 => 1.55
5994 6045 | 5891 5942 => 1.21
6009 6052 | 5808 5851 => 1.02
